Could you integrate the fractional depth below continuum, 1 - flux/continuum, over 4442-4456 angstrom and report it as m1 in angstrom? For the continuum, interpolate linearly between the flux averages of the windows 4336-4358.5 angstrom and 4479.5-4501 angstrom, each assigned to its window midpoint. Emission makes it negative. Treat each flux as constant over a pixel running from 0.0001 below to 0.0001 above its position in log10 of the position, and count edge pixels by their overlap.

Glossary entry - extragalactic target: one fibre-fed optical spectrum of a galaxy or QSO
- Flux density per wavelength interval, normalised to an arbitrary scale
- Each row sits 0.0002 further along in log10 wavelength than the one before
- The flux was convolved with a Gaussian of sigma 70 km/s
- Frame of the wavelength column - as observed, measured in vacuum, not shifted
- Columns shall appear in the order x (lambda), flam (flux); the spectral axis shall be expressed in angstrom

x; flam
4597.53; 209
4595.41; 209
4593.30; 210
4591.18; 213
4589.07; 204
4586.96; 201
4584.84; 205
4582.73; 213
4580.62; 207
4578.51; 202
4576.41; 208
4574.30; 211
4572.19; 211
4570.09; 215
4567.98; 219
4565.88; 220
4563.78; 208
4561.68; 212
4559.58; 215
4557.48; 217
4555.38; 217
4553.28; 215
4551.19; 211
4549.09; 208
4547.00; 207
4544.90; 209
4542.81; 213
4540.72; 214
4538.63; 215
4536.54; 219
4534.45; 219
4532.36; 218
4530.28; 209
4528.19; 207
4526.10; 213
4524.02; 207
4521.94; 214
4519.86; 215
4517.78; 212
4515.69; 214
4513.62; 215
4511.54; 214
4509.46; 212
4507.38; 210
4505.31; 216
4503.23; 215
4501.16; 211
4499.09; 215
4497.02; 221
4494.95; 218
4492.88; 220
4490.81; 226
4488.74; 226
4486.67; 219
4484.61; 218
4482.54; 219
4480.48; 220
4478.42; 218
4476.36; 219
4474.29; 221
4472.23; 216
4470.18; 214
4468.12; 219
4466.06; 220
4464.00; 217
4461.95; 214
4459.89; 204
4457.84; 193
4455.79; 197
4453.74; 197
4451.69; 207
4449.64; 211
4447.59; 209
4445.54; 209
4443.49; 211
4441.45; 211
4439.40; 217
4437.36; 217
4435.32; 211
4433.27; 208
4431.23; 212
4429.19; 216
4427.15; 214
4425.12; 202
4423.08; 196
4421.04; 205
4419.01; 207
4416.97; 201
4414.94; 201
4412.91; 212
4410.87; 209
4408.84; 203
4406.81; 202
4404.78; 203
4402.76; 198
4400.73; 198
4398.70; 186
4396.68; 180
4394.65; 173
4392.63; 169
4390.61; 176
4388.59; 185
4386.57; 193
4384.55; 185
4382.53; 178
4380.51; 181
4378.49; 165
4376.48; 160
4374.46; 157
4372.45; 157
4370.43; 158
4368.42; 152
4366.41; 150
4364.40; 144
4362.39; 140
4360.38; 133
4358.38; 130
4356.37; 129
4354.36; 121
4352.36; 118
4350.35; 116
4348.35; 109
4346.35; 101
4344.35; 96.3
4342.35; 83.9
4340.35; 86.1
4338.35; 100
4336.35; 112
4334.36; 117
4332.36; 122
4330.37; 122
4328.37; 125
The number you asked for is -1.4 angstrom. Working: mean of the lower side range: 108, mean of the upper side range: 220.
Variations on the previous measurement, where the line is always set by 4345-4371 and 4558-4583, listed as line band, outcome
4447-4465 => -4.0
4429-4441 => -4.0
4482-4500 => -3.9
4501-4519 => -2.4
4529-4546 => -1.3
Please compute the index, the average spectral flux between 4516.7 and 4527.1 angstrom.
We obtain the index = 212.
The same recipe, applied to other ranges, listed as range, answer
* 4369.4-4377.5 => 158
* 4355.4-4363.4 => 133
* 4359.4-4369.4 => 144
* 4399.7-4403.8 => 198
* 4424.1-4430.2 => 211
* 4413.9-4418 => 201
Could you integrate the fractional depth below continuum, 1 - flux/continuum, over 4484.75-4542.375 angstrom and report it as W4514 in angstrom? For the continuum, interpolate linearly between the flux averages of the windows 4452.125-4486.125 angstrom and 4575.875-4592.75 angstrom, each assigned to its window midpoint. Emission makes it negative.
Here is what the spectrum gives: -1.3 angstrom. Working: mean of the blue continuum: 213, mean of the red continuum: 207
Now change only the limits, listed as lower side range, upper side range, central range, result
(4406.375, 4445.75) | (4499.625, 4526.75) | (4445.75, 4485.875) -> -0.34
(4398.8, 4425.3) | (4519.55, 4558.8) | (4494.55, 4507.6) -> -0.35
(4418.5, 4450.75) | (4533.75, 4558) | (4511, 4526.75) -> -0.03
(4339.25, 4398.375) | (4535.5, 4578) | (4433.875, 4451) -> -3.91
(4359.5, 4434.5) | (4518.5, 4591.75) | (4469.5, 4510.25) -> -3.54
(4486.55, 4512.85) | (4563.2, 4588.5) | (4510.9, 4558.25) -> 0.14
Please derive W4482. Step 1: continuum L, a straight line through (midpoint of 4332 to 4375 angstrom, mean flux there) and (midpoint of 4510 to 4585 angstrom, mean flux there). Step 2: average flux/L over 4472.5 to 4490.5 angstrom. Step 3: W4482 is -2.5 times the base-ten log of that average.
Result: -0.20 mag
